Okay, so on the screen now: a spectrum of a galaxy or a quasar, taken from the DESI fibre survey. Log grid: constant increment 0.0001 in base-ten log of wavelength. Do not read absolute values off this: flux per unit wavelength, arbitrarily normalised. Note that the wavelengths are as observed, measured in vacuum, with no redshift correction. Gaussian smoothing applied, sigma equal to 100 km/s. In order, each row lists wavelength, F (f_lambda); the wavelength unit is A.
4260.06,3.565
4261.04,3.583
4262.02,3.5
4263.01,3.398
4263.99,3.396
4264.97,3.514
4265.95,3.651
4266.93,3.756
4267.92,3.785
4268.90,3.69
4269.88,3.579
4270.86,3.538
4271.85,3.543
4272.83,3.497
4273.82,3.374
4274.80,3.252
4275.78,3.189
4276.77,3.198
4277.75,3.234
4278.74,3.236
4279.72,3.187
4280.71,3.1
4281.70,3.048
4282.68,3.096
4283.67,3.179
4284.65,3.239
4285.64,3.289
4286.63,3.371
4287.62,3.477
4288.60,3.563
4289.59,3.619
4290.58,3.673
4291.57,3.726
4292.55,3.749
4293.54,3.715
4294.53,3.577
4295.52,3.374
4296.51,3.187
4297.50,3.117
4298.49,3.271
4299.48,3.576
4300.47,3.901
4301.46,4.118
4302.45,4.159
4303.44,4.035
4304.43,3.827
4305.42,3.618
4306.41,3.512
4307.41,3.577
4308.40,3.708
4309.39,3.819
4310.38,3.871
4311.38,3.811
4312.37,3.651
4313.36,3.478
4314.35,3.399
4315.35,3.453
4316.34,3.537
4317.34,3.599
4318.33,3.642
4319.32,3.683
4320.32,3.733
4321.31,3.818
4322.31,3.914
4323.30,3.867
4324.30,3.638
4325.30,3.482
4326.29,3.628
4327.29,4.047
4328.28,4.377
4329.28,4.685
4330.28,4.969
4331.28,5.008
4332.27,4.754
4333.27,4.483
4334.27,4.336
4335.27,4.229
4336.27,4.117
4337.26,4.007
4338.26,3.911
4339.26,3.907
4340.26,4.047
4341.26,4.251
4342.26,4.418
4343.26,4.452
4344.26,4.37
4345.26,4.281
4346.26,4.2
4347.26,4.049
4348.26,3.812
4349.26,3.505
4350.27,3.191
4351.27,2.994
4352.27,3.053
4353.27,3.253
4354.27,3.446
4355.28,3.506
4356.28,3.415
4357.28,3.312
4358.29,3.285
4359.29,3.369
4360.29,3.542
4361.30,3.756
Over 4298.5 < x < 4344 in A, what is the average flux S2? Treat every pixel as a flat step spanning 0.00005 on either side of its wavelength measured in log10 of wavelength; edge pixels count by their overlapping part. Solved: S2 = 3.95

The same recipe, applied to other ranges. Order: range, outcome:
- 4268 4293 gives 3.39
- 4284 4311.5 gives 3.62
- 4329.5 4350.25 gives 4.23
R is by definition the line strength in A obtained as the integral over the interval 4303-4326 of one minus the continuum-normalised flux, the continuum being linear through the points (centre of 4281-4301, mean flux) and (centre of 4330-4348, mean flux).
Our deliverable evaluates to 1.1 A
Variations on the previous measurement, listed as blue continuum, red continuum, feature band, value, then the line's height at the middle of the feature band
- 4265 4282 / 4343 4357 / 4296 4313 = -0.9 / 3.51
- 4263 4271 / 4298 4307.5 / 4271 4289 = 1.9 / 3.67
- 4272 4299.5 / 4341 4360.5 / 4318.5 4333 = -2.2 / 3.56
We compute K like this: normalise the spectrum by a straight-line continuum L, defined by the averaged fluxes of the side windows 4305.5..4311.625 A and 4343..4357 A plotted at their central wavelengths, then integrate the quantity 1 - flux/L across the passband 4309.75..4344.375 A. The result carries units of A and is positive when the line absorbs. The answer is -3.1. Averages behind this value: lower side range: 3.7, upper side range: 3.66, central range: 4.01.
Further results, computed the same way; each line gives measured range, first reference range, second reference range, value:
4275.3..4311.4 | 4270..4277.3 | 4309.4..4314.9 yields 0.2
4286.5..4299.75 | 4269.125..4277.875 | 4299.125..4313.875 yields 0.4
